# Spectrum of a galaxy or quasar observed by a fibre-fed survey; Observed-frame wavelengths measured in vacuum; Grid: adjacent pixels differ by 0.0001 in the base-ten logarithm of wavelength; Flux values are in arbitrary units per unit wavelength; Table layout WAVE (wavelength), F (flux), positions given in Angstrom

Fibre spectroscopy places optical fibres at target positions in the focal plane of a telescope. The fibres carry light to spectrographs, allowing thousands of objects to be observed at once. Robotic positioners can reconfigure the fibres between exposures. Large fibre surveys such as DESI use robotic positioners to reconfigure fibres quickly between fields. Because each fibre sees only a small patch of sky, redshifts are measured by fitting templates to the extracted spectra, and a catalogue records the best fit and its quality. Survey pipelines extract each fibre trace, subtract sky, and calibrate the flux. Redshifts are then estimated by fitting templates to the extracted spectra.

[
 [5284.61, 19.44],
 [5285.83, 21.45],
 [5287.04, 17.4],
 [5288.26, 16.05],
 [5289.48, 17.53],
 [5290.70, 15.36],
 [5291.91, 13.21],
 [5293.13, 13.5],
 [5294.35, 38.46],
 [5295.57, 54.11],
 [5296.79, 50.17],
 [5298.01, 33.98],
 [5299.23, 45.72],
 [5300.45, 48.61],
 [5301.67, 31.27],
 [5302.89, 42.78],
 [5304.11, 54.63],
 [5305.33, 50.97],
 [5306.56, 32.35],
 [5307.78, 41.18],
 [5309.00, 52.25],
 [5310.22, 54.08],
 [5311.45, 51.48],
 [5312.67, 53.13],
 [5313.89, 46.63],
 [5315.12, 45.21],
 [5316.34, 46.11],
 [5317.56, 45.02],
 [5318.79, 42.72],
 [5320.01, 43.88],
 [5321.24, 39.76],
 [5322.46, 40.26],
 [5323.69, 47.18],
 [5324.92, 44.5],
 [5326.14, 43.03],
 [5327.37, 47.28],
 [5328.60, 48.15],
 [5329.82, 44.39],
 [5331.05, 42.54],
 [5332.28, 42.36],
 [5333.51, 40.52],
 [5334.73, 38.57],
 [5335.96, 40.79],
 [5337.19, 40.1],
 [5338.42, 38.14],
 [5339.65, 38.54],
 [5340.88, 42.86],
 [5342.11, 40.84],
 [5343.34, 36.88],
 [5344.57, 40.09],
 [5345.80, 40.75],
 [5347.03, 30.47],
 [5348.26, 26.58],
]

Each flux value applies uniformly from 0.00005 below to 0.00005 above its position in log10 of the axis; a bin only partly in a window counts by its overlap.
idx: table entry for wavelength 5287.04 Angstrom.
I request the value 17.4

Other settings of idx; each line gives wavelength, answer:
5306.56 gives 32.35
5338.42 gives 38.14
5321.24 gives 39.76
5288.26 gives 16.05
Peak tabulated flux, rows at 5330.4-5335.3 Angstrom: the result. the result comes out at 42.54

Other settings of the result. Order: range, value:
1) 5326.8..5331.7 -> 48.15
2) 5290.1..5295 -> 38.46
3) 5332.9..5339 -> 40.79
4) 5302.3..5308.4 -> 54.63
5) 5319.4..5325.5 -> 47.18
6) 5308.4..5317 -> 54.08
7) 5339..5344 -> 42.86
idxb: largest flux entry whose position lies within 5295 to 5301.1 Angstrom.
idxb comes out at 54.11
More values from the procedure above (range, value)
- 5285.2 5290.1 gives 21.45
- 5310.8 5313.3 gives 53.13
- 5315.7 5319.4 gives 46.11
